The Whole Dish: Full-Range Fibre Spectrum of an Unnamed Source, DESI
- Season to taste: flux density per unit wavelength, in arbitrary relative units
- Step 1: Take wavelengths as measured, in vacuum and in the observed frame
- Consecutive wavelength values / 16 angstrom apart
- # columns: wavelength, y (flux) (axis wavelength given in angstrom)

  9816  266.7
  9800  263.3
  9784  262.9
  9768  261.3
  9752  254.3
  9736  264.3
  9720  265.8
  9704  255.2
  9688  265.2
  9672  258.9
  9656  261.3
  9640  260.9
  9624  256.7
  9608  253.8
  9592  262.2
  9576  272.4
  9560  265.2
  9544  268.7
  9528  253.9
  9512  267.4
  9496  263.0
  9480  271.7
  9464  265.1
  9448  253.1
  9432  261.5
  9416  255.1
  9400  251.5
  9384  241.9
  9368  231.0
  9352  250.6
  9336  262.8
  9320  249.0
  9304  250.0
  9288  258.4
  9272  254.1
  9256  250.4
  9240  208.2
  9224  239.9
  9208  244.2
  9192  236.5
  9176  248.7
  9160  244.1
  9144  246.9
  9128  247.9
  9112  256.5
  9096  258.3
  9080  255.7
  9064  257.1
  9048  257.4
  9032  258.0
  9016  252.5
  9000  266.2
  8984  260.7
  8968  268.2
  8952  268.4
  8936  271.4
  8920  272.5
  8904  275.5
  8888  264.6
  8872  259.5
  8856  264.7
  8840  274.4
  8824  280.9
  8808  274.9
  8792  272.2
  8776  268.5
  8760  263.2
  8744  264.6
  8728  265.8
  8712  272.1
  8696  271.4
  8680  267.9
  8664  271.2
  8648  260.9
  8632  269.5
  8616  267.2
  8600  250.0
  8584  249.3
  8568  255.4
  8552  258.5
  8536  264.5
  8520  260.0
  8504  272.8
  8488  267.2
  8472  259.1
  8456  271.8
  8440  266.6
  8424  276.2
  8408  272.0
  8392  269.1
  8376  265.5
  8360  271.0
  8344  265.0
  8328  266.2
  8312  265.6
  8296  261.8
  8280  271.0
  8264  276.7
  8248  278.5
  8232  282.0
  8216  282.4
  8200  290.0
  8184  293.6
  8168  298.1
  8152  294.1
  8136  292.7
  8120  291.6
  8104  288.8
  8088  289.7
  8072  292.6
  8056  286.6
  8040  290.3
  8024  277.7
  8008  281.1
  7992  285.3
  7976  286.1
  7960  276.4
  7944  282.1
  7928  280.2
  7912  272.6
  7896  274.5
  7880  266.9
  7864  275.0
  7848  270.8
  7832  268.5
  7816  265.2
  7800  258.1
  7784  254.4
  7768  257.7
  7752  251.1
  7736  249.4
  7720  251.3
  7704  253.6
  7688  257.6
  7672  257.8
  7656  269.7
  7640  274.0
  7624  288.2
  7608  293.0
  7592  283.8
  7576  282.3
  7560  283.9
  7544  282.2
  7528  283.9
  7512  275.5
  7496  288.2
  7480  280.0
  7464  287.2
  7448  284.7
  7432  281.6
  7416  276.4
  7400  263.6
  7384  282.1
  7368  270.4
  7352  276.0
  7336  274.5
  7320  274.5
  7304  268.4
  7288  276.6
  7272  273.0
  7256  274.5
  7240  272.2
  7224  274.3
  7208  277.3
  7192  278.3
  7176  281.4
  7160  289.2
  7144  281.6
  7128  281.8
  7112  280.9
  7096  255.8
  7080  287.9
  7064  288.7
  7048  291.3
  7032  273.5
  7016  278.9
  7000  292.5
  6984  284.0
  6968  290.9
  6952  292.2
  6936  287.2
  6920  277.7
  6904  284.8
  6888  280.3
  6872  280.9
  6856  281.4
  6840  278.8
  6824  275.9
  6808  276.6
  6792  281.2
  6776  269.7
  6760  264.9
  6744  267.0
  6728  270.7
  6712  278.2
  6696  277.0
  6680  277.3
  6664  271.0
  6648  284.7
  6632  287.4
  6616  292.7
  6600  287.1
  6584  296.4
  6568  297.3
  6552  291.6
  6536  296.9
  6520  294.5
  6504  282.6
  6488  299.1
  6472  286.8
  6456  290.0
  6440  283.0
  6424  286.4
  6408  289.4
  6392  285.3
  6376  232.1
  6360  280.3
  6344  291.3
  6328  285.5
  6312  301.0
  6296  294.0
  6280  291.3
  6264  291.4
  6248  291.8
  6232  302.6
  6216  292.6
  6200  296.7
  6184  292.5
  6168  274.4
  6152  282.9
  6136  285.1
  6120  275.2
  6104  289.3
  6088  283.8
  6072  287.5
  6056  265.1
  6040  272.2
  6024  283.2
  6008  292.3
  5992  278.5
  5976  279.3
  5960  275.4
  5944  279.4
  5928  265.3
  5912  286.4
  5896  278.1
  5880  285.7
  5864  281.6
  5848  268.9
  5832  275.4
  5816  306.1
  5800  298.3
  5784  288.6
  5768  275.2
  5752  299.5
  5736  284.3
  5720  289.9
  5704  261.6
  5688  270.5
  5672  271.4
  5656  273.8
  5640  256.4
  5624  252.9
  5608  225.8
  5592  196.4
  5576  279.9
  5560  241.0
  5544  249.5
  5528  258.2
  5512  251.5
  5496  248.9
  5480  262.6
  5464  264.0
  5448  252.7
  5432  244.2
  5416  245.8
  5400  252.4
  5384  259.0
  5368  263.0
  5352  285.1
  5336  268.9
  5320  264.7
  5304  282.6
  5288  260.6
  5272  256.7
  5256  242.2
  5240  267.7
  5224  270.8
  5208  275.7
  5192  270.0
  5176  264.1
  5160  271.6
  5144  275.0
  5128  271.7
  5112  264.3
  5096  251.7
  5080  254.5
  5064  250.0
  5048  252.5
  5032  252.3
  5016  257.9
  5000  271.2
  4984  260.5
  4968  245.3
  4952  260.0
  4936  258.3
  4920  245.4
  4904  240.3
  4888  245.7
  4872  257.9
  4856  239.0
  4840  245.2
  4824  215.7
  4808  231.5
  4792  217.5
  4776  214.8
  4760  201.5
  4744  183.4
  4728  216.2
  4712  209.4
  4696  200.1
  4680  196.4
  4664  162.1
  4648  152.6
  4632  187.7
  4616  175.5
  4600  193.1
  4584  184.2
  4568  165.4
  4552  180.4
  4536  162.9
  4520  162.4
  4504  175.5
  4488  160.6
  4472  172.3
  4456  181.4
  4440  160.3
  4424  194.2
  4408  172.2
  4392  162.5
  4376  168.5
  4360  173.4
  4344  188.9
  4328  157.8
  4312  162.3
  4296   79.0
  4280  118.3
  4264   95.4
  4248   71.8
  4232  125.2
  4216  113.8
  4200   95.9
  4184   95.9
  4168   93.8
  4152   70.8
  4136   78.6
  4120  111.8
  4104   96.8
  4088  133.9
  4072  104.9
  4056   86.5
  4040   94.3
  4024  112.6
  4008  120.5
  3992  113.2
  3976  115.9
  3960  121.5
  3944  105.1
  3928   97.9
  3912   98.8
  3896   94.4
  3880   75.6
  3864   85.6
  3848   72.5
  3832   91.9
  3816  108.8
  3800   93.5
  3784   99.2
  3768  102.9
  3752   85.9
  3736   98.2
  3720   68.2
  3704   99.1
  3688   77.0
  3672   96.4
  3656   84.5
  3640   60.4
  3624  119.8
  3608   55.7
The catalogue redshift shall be 0.08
